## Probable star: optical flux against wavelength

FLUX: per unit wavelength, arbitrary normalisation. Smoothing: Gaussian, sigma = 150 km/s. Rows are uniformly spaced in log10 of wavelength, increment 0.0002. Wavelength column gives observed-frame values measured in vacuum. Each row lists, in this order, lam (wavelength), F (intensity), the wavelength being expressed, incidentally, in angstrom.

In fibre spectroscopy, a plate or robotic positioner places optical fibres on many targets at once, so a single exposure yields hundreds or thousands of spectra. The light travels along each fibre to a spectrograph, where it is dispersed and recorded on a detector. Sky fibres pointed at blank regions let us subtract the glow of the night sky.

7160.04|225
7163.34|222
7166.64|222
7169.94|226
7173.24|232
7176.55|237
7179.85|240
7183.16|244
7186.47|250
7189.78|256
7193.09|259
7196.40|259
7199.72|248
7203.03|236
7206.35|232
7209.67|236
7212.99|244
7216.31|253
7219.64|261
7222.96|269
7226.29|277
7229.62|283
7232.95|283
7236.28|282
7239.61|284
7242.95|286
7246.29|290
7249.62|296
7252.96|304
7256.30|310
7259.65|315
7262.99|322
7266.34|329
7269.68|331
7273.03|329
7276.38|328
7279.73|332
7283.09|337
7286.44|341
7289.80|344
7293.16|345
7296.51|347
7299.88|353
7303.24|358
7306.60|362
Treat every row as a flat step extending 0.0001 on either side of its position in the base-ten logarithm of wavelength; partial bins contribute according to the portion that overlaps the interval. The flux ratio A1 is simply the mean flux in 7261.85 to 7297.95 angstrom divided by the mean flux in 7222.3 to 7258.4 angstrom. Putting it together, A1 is 1.2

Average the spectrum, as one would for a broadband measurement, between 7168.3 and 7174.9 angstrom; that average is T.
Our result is 229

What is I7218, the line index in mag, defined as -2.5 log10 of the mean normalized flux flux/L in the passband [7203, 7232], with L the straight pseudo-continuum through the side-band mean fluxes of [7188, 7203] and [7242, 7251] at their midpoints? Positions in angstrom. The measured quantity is 0.06 mag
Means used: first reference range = 253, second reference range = 291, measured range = 256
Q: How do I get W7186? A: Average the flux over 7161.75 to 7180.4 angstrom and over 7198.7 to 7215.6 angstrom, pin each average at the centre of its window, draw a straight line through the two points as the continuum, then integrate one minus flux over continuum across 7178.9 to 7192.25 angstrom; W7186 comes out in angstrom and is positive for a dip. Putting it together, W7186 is -0.9 angstrom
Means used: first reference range 229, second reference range 240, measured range 249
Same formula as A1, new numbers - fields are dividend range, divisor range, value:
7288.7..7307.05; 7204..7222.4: 1.43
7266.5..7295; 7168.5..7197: 1.37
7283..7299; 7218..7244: 1.24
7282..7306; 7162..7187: 1.49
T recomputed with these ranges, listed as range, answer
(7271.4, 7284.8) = 332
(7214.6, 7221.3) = 257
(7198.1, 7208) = 239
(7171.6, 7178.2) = 234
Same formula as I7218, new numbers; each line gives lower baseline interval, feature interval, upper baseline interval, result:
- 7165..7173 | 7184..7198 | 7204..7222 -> -0.09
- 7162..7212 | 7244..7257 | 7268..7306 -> 0.02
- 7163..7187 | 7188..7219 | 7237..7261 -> 0.04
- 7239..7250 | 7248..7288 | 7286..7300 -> -0.02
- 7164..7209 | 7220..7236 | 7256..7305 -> 0.02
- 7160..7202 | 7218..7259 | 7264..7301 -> 0.03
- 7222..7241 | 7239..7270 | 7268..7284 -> 0.00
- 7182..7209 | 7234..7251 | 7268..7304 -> 0.03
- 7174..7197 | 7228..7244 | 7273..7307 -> 0.04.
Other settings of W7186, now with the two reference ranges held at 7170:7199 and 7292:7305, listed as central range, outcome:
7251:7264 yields 0.06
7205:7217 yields 1.33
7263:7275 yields -0.17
